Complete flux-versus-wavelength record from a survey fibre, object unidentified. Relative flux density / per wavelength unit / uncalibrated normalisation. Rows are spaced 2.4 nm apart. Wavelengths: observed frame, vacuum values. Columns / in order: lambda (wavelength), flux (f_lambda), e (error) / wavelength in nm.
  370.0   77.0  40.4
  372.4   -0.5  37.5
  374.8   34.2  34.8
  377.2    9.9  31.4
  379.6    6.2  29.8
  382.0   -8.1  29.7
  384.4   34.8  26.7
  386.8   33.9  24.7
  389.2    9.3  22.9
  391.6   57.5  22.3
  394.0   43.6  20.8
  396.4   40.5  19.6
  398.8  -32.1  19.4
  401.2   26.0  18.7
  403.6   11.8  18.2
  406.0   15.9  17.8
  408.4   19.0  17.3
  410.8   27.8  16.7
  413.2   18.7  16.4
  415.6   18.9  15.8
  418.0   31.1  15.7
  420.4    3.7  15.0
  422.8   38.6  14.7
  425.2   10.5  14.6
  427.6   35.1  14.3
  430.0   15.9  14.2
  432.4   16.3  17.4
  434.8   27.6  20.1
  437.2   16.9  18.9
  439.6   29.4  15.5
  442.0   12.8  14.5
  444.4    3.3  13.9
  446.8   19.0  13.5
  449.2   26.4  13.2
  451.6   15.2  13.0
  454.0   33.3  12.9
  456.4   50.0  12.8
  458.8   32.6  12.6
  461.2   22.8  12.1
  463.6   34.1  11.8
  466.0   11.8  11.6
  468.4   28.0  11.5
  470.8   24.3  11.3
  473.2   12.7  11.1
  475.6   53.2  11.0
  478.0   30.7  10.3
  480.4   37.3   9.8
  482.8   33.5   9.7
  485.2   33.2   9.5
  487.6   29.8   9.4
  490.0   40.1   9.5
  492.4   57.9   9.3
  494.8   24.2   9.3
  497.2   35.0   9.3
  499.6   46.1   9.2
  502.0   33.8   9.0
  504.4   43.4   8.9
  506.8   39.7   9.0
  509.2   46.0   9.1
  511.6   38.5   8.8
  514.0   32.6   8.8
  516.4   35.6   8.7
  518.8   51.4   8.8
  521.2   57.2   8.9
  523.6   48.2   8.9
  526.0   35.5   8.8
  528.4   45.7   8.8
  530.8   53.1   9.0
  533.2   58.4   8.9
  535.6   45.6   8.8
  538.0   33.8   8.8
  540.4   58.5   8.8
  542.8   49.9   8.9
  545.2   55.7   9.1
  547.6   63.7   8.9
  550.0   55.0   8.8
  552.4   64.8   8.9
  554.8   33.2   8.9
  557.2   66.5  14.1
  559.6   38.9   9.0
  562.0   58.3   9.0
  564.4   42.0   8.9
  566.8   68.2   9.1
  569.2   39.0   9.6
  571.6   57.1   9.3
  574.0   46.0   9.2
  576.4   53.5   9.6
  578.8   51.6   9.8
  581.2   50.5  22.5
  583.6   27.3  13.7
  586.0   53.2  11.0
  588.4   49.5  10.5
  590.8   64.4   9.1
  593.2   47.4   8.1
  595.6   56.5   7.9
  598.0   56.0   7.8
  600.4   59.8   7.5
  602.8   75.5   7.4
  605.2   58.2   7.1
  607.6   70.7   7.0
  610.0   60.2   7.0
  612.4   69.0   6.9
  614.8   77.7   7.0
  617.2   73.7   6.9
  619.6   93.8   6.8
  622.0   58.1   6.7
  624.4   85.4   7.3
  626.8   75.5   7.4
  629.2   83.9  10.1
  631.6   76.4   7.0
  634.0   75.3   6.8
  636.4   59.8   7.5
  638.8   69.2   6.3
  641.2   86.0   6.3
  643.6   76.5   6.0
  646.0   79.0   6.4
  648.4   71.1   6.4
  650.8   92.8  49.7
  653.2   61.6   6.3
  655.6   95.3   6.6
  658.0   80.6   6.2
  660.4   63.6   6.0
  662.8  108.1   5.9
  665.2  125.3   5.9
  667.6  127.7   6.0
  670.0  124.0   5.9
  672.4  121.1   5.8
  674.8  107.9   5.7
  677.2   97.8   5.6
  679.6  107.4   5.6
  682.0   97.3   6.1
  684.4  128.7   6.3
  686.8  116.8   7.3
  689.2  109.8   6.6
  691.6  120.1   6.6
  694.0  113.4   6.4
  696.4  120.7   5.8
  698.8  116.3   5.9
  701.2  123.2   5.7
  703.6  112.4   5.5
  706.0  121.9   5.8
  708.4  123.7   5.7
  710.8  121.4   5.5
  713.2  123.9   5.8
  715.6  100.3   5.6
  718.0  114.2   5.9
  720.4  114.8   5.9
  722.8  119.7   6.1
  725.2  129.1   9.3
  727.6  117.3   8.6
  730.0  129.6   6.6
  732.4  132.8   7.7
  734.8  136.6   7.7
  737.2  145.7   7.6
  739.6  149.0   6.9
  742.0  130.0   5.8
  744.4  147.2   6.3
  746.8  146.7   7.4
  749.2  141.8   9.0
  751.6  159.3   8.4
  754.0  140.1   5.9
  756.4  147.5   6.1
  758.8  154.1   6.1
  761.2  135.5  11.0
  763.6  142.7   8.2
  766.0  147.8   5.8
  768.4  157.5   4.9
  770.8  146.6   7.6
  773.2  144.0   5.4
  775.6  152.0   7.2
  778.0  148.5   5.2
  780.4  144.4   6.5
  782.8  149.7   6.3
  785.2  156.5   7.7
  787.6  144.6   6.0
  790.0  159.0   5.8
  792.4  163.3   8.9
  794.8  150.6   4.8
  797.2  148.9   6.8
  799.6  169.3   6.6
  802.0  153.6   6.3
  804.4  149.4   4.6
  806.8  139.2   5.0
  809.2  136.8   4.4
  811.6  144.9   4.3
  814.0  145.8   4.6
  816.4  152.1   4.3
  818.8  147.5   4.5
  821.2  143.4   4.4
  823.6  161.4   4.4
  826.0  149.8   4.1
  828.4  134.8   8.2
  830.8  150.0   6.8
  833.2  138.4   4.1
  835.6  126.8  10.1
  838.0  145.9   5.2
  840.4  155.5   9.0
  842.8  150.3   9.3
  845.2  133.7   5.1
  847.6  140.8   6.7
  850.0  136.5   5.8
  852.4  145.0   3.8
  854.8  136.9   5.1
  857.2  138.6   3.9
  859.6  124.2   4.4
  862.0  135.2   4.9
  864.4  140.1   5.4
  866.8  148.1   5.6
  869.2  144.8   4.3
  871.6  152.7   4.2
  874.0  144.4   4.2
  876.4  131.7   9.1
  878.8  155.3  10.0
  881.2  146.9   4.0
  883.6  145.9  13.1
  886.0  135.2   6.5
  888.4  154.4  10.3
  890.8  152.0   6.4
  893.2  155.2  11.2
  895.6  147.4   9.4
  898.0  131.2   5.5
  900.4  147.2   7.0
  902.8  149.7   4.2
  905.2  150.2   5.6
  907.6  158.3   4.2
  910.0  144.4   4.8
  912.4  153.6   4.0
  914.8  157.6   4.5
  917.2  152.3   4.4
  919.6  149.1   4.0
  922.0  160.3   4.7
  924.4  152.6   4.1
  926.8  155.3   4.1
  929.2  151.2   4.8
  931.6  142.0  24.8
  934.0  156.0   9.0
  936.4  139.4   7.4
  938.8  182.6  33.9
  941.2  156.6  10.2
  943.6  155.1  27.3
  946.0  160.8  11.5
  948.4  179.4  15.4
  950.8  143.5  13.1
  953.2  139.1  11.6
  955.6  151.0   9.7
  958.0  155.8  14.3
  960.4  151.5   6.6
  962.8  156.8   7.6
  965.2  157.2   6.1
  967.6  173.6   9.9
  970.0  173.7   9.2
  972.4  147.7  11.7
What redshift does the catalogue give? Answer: 0.66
